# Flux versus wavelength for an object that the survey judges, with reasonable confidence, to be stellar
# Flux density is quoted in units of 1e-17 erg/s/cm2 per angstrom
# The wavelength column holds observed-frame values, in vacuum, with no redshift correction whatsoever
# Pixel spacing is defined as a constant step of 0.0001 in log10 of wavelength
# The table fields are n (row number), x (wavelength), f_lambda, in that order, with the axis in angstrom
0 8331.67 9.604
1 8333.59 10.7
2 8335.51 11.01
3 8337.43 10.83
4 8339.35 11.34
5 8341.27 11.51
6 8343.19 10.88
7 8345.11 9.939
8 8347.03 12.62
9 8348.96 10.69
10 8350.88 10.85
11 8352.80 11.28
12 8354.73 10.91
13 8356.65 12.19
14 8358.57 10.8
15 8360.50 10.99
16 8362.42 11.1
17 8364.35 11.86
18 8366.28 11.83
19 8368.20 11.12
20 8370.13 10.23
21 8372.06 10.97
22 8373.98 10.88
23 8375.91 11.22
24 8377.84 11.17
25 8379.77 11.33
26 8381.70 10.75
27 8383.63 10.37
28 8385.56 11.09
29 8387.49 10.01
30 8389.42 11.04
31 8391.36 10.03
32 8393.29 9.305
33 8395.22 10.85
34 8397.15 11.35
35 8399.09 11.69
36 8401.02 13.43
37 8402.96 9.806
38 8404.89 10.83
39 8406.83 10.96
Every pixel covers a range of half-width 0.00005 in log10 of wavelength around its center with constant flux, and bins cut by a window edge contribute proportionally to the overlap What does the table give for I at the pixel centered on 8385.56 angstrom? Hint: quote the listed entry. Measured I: 11.09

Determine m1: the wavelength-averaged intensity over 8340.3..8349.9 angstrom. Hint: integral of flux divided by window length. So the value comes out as 11.1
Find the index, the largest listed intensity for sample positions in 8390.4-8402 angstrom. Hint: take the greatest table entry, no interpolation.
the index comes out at 13.43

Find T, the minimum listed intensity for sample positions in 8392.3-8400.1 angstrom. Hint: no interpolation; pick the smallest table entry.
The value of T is 9.305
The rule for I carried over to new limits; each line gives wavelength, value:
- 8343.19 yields 10.88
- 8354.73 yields 10.91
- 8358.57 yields 10.8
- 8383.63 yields 10.37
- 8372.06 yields 10.97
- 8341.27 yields 11.51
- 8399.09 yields 11.69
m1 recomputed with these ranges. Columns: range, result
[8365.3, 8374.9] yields 11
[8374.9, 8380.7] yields 11.2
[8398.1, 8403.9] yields 11.6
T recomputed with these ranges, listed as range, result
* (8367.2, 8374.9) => 10.23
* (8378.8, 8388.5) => 10.01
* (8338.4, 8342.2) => 11.34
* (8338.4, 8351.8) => 9.939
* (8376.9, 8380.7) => 11.17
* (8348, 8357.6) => 10.69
